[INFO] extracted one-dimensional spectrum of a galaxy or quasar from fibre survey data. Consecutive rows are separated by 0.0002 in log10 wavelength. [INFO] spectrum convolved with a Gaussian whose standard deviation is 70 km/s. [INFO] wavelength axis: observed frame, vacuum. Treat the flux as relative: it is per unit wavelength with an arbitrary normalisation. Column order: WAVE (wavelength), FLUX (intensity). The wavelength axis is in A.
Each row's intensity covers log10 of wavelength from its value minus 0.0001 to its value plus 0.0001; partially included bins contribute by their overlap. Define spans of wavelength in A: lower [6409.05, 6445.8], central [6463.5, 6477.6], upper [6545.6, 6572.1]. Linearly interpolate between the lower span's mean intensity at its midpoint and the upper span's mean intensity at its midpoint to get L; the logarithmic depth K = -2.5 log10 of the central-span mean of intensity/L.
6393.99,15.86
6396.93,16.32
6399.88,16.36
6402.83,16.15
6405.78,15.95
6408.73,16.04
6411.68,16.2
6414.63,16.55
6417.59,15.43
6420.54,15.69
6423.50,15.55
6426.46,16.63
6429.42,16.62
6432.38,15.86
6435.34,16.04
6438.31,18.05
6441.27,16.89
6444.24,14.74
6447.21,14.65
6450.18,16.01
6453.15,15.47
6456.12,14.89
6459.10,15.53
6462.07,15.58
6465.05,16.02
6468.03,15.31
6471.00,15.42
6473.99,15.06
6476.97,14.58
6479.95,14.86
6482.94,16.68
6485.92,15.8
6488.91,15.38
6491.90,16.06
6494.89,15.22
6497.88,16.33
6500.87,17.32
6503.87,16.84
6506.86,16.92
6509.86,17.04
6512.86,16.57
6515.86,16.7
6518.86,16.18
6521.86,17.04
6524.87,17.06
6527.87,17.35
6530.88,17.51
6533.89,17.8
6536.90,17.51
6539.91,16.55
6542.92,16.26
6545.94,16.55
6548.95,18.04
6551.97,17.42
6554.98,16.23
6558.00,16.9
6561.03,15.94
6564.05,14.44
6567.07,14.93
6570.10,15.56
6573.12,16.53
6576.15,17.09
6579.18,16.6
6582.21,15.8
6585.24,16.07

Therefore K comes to 0.06 mag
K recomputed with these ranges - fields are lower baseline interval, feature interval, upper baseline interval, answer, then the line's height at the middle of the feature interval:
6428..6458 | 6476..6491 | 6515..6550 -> 0.062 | 16.4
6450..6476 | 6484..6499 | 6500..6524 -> 0.031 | 16.2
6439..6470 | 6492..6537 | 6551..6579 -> -0.065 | 15.9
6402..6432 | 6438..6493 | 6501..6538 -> 0.065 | 16.5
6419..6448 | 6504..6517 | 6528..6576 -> -0.026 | 16.4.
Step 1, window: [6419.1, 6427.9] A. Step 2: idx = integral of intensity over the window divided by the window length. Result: 15.9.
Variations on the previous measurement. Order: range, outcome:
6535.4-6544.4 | 16.8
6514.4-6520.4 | 16.5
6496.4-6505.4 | 16.8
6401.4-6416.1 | 16.2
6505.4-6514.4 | 16.8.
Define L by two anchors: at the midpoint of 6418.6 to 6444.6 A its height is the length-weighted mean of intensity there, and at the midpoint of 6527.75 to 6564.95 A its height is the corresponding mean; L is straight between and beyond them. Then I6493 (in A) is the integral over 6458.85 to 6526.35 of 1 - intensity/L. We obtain 2.0 A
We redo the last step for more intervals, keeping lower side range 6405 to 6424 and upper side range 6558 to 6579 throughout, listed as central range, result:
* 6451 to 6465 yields 0.4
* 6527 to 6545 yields -1.4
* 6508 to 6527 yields -1.1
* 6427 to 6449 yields -0.3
